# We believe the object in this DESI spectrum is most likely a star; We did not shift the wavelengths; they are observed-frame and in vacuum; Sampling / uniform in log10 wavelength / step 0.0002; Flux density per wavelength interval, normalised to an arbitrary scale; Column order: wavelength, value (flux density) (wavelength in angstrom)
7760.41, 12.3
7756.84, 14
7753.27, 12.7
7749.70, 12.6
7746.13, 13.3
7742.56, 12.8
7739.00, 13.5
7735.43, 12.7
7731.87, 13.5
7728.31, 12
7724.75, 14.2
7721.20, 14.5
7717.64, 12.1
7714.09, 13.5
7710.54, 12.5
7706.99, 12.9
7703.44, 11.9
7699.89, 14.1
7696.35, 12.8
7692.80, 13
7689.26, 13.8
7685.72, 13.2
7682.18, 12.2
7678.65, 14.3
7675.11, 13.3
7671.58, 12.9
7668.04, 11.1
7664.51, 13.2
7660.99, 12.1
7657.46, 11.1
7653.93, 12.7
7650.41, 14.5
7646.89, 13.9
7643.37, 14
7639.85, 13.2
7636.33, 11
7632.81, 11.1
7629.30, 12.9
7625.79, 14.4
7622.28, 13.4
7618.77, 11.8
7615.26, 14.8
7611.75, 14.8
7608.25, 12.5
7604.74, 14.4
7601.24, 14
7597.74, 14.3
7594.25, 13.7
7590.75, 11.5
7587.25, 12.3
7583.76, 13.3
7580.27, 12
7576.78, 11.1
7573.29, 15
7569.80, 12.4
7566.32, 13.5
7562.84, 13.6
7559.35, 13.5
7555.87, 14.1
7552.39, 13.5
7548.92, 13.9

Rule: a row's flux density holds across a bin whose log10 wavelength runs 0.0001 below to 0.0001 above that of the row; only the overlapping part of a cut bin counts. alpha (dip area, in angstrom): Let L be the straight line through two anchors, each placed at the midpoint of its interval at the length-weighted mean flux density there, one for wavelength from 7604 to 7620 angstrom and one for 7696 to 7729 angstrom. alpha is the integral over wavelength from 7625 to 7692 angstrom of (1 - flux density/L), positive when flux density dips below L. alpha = 2.7 angstrom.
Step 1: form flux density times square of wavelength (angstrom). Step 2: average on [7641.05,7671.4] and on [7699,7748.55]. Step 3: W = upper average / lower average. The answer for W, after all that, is 1.04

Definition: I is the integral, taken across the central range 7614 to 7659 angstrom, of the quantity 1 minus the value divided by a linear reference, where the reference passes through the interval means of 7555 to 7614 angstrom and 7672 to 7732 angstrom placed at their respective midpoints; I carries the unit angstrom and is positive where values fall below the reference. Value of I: 0.9 angstrom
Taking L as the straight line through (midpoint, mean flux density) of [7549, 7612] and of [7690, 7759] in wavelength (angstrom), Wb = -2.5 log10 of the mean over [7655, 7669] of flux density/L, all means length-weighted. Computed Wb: 0.10 mag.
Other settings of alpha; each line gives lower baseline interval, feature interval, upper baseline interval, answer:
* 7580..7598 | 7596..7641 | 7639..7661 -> -1.1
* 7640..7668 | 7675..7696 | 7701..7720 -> -0.7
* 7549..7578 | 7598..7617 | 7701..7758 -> -1.1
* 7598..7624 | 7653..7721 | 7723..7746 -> 2.7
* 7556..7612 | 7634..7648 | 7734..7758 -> 0.3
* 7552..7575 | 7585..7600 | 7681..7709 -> 0.6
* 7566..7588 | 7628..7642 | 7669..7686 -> 0.9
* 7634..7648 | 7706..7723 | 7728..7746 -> -0.2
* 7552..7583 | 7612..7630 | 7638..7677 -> -0.8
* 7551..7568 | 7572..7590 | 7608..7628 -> 1.4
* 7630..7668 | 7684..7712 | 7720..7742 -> 0.0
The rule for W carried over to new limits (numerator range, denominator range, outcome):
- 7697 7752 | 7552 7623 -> 1.02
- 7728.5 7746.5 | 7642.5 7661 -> 1.02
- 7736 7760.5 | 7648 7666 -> 1.05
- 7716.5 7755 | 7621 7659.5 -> 1.04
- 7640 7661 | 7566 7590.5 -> 1.06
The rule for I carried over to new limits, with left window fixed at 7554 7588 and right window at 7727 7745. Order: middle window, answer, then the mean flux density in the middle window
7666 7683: 0.3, 12.8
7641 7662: -0.1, 13.1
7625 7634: 0.2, 12.7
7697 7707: 0.0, 13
